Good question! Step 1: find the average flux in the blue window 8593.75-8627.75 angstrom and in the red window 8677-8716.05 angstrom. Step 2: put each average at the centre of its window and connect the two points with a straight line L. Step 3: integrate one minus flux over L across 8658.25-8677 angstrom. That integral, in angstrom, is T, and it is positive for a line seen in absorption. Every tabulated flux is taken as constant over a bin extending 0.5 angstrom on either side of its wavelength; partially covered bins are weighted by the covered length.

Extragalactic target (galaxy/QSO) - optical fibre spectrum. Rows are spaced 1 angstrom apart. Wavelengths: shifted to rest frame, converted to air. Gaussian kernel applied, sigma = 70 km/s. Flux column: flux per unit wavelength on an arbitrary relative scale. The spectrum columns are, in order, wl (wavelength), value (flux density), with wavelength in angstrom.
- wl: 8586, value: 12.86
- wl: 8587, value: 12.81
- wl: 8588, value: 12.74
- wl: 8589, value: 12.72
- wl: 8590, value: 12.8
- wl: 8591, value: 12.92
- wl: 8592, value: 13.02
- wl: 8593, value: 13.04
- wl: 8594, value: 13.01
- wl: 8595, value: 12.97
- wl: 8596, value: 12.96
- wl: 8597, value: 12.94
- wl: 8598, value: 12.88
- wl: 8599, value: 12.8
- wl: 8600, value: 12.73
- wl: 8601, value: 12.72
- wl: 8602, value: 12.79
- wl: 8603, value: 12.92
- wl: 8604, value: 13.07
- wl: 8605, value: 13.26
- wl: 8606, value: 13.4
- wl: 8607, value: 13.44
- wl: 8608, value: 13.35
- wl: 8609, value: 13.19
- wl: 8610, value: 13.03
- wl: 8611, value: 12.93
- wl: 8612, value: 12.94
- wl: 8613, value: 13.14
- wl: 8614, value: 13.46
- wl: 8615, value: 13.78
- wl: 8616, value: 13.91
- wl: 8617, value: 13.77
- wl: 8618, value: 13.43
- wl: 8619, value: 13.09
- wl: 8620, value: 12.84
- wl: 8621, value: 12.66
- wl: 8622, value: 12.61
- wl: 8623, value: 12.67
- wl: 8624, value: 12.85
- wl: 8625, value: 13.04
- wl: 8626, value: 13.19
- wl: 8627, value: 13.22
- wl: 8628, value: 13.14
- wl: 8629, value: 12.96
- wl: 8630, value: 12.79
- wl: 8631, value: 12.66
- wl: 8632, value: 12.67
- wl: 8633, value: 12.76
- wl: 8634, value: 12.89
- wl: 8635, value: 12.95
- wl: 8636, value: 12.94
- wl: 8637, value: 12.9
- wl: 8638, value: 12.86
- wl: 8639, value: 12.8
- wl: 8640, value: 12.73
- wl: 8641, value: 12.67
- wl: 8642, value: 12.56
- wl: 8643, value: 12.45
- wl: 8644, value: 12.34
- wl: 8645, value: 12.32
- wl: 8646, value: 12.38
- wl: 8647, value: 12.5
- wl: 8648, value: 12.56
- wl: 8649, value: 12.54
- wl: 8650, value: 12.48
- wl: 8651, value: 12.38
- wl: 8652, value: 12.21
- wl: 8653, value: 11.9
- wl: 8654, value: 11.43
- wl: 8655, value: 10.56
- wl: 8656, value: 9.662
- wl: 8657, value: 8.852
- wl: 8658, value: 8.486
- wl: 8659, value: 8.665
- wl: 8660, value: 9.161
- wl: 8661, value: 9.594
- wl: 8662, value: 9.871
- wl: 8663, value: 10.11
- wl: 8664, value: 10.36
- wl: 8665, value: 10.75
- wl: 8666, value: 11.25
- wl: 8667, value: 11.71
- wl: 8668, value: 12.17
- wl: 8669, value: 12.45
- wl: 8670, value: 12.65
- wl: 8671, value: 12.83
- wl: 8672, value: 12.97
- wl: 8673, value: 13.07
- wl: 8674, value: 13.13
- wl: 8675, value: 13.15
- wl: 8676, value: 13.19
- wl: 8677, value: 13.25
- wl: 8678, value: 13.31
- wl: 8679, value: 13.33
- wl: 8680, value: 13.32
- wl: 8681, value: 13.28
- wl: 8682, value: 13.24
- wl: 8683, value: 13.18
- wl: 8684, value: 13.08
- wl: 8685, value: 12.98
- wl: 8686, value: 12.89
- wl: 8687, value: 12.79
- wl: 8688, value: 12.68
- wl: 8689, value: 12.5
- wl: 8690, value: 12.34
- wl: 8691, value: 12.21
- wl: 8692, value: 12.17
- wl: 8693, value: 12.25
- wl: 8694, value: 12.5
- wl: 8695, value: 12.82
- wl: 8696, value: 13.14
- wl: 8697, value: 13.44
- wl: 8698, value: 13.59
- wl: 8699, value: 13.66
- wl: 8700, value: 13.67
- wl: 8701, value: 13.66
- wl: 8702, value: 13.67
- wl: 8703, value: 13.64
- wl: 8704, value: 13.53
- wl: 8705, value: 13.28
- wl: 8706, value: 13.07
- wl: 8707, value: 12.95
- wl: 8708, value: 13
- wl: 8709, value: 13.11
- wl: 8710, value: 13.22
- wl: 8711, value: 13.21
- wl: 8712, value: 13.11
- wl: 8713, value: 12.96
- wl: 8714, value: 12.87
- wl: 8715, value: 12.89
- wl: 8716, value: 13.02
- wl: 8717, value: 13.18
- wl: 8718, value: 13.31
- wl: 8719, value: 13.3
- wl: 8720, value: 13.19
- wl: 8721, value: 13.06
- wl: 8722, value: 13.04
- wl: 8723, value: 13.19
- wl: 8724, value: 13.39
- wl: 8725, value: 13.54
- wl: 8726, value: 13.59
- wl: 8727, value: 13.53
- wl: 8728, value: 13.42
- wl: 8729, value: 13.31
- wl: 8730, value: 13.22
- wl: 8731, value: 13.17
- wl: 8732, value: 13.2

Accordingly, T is 2.2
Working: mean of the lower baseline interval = 13.1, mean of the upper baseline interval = 13.1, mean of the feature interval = 11.5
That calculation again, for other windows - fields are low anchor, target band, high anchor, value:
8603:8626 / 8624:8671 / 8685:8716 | 4.4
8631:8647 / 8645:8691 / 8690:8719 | 3.3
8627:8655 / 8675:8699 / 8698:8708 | 0.5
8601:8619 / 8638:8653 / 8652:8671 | -1.4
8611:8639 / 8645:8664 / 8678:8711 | 3.2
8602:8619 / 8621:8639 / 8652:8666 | -1.3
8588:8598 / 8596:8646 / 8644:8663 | -3.9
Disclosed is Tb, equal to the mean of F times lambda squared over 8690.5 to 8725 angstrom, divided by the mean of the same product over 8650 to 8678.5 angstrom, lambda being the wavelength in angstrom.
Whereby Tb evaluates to 1.16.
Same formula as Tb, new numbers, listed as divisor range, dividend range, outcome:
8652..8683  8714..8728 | 1.15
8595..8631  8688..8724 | 1.02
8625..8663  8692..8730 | 1.13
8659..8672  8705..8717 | 1.19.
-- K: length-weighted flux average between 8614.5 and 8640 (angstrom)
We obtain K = 13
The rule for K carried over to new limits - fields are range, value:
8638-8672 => 11.5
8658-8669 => 10.4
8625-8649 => 12.8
